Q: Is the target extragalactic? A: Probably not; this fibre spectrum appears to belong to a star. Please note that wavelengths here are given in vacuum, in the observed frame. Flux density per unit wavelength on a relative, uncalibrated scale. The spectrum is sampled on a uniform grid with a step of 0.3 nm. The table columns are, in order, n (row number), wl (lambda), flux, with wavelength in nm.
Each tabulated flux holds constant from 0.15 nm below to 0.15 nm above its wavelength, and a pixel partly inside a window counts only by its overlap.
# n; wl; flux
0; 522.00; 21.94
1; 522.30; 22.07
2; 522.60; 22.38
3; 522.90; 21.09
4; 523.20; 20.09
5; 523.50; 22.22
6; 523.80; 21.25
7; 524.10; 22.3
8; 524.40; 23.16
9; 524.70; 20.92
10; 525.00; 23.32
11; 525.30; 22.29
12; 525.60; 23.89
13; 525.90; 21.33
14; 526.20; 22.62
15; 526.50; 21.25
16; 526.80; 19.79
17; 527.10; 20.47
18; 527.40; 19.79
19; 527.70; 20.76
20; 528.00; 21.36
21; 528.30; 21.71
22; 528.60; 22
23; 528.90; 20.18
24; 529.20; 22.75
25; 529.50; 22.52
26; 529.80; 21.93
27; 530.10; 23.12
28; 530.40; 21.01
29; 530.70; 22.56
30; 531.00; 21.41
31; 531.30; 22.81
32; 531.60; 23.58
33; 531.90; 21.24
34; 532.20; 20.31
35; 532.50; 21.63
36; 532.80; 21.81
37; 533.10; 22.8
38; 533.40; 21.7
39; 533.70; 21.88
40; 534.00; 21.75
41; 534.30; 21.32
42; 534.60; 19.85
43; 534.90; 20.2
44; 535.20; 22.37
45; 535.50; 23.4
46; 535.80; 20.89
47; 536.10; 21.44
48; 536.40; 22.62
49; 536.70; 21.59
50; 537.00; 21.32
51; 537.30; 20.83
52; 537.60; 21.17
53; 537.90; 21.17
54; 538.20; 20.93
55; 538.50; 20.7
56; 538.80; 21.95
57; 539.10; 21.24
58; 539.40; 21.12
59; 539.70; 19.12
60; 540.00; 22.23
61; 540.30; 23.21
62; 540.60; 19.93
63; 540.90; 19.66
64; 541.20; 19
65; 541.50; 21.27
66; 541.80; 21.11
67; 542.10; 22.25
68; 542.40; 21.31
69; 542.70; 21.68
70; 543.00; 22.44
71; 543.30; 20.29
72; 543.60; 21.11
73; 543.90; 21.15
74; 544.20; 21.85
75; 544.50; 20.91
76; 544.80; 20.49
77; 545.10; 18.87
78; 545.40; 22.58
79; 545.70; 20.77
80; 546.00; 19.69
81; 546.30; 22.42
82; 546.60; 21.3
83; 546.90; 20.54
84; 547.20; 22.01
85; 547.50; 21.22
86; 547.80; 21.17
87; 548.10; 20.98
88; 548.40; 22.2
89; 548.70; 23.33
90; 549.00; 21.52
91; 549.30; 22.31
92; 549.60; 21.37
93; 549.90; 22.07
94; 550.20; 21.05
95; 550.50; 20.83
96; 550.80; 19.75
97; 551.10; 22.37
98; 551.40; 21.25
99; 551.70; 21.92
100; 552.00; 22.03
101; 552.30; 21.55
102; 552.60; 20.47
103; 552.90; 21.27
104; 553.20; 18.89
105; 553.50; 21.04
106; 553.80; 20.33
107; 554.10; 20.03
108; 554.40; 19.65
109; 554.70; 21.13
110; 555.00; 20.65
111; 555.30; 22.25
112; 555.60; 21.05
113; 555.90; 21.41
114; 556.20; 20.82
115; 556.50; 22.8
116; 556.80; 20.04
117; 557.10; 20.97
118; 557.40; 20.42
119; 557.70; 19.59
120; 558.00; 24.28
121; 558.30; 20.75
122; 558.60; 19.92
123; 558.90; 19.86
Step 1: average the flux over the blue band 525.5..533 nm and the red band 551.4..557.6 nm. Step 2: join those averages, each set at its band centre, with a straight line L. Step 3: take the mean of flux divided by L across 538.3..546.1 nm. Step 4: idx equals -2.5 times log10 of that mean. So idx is 0.01 mag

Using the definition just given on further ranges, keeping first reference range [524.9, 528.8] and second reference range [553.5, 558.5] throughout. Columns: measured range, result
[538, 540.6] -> 0.00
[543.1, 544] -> 0.02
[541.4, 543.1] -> -0.02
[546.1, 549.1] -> -0.02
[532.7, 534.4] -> -0.02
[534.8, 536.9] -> -0.02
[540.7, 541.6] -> 0.07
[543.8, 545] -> 0.01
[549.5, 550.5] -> -0.01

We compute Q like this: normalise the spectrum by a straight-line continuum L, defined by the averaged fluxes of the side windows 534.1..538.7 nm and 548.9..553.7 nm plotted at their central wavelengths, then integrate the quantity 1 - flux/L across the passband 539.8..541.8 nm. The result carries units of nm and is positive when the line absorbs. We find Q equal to 0.04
